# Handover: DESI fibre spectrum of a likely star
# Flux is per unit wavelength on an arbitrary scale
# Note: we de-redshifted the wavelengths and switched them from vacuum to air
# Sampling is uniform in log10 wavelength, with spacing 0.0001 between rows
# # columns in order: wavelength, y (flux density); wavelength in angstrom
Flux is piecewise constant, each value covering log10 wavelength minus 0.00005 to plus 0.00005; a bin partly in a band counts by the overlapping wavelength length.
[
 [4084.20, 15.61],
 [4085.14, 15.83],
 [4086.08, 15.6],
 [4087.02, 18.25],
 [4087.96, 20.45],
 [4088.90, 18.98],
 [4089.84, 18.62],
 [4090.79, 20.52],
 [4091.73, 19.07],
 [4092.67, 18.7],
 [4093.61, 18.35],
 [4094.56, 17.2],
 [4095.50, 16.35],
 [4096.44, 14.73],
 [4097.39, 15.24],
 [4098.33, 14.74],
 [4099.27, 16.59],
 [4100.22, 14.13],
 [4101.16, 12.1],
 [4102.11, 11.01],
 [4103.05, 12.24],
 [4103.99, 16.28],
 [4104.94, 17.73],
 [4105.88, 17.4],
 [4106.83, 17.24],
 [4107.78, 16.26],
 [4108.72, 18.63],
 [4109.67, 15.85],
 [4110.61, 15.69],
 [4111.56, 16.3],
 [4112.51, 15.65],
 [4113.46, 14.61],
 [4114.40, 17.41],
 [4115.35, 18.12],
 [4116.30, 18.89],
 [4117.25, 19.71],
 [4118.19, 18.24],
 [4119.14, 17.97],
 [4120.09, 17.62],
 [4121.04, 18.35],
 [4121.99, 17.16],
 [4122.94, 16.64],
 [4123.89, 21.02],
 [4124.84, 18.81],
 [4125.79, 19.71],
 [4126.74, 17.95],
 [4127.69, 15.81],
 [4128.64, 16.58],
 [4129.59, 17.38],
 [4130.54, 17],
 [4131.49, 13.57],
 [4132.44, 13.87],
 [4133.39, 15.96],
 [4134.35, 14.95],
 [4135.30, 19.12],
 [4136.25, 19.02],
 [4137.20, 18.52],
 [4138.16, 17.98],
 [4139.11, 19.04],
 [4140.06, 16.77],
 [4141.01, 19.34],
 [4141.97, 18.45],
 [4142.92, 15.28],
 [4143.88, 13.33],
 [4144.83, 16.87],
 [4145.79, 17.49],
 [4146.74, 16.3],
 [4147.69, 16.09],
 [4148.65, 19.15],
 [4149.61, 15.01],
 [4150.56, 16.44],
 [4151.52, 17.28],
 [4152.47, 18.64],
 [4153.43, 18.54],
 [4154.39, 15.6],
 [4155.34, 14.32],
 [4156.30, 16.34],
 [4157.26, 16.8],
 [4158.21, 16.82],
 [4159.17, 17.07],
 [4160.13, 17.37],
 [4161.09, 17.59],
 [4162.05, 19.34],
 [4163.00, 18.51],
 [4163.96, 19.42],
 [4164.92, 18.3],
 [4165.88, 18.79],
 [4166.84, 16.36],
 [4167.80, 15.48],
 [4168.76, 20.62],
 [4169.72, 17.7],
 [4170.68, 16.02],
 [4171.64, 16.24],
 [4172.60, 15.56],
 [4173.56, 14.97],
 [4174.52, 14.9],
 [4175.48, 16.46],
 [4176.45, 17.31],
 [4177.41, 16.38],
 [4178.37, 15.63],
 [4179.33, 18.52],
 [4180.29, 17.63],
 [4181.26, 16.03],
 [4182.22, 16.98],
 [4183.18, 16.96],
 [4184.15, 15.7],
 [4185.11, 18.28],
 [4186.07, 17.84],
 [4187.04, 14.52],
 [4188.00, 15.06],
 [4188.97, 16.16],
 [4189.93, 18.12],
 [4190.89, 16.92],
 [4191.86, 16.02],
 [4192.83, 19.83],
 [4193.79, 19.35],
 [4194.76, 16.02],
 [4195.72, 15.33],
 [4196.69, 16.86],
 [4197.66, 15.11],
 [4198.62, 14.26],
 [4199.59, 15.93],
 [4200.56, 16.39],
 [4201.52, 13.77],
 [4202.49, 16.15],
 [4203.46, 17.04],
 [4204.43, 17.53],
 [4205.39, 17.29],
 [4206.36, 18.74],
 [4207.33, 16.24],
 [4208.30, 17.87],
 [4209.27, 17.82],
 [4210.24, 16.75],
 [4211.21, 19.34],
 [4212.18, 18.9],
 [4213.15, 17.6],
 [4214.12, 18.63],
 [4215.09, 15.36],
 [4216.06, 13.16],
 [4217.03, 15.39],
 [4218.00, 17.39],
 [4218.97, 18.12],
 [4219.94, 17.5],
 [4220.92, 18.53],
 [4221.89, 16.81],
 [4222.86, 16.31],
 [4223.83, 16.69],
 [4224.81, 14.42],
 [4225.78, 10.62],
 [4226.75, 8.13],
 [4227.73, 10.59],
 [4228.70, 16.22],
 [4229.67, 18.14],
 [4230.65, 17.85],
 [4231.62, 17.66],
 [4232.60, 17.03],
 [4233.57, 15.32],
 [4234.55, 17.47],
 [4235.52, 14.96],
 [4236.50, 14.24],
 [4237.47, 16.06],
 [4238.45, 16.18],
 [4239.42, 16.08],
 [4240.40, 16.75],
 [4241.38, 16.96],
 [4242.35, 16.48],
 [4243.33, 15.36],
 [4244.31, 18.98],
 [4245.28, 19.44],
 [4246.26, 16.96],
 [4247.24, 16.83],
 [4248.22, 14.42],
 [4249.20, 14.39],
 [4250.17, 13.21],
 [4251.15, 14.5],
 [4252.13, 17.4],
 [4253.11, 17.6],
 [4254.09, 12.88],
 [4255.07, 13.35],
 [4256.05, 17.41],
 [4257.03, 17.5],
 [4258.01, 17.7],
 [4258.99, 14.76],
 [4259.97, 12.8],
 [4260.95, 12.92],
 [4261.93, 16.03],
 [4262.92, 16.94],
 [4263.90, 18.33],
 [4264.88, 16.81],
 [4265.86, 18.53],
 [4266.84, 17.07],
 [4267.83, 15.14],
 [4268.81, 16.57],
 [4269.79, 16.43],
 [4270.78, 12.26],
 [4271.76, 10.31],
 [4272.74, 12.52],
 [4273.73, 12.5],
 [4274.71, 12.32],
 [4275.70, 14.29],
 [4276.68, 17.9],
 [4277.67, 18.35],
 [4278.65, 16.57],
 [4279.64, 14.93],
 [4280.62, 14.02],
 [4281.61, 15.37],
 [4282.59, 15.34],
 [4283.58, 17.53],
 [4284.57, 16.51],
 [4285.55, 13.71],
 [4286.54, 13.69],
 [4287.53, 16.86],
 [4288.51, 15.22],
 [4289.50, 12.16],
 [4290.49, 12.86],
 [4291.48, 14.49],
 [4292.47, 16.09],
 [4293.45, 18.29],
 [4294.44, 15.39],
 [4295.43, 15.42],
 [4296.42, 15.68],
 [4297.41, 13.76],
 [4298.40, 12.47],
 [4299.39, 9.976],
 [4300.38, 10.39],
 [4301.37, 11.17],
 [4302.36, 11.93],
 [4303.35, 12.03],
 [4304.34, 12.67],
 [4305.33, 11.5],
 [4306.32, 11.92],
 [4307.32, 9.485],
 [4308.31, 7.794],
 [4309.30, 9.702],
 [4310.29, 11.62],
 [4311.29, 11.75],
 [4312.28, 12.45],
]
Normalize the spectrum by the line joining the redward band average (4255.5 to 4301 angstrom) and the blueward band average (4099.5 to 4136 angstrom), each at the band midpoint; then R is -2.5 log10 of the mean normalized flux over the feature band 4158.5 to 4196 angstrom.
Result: -0.07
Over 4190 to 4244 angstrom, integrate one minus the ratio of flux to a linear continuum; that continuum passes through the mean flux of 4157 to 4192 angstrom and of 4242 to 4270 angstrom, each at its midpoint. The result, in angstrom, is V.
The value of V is 0.6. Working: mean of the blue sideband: 17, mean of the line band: 16.3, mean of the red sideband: 16.1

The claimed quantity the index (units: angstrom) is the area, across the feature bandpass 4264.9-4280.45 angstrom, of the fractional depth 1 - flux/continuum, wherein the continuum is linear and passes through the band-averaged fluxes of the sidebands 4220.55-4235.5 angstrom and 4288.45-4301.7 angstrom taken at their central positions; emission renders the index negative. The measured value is -0.8 angstrom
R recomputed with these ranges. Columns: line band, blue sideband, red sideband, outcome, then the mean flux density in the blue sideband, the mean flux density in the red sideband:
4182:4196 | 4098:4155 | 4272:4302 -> -0.07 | 16.8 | 14.5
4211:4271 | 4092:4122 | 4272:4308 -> -0.10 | 16.5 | 14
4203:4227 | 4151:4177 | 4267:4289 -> -0.03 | 17.1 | 15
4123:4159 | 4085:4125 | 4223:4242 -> -0.03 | 17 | 15.4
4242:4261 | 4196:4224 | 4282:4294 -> 0.01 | 16.8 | 15.2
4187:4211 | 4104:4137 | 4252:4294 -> -0.03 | 17.2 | 15.3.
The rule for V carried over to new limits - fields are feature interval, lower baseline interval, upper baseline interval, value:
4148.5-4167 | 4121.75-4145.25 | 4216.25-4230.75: -0.73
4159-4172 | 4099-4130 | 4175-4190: -0.84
